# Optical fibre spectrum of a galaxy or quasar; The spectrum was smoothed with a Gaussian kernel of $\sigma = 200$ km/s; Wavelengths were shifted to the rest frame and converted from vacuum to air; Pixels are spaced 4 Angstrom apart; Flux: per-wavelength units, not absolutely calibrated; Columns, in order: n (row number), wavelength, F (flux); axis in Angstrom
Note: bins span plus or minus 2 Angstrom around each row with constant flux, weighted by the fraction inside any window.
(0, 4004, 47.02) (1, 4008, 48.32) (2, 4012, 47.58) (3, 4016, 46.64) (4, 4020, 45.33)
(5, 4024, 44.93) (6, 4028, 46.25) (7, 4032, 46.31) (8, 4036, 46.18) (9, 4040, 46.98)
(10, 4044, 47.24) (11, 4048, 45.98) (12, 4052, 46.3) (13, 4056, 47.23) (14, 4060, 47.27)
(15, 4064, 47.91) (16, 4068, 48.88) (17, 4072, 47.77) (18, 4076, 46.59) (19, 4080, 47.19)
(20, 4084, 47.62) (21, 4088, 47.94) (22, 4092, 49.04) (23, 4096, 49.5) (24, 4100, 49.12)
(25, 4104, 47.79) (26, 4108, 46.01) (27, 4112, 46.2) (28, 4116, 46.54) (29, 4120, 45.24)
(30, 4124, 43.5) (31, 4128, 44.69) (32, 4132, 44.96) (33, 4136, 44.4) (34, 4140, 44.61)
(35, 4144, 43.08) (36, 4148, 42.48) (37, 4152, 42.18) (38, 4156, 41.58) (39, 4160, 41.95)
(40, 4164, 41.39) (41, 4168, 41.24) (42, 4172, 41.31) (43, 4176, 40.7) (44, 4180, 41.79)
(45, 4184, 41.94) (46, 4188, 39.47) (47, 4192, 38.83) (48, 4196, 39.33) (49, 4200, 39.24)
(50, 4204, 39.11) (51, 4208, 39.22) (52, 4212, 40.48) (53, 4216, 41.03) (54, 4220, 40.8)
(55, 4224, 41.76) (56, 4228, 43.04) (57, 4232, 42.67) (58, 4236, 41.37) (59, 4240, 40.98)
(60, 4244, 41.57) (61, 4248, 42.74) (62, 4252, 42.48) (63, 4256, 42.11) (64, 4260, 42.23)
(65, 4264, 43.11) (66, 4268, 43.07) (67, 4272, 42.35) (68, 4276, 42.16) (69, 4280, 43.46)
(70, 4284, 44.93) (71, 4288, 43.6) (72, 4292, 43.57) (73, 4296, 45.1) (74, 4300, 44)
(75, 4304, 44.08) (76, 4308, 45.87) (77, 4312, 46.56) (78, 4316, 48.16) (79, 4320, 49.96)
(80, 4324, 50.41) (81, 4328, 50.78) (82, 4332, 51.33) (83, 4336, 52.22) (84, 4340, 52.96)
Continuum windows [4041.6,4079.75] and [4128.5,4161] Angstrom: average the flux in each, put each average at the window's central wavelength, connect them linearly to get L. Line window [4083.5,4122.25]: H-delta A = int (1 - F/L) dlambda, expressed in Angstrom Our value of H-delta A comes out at -1.9 Angstrom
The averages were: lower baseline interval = 47.2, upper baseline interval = 43.3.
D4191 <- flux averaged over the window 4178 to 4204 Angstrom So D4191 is 40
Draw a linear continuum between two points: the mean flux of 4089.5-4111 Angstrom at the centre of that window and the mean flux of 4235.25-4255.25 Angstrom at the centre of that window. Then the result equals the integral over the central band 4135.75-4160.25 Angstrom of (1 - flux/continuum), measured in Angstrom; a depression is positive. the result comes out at 1.7 Angstrom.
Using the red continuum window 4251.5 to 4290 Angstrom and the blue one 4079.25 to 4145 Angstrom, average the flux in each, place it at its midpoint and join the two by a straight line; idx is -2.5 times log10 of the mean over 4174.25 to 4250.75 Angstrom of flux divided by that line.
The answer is 0.085 mag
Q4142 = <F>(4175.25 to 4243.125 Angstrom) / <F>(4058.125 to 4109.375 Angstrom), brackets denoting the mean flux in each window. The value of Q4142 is 0.8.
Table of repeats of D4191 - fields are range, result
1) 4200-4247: 41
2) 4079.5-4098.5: 48.4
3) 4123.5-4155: 43.7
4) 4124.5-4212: 41.6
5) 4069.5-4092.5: 47.6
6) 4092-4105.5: 48.9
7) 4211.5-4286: 42.3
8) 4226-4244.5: 42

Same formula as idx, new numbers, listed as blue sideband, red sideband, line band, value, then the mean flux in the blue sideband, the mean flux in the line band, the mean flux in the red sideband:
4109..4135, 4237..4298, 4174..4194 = 0.09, 45.2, 40.5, 42.9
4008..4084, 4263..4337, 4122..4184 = 0.09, 46.9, 42.6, 46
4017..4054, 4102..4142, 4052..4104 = -0.05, 46.2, 47.9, 45.4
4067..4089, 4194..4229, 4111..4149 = 0.00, 47.6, 44.6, 40.4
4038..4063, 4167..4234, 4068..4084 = -0.04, 46.9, 47.5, 40.7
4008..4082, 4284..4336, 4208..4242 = 0.14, 46.8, 41.4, 47.1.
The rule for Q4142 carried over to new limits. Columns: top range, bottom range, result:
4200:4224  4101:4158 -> 0.90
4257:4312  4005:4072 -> 0.93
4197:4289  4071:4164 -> 0.92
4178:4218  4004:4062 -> 0.86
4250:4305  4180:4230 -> 1.07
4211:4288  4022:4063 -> 0.91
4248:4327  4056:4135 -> 0.95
